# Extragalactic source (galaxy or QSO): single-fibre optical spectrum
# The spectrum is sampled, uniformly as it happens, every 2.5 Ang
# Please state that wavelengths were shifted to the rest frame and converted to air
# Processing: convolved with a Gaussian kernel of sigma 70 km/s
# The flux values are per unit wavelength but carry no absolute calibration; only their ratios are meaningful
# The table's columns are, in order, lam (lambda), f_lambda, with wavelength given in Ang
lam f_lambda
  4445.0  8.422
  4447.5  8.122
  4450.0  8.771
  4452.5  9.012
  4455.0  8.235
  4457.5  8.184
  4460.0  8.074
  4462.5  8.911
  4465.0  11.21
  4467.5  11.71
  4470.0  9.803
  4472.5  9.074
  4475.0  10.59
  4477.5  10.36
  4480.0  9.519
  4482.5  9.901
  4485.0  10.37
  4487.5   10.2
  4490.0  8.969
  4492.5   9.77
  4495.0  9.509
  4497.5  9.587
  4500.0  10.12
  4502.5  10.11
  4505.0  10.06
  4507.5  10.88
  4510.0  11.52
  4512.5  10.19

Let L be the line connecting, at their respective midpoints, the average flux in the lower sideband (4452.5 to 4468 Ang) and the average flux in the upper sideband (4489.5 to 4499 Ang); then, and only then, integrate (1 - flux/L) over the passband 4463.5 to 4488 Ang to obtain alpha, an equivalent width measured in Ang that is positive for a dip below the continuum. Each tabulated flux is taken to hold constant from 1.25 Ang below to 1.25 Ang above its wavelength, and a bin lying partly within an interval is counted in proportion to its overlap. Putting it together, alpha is -2.3 Ang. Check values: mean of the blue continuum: 9.24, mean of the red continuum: 9.51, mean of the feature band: 10.3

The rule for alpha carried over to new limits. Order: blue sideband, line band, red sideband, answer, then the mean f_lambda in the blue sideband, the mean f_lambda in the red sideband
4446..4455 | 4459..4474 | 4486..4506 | -1.4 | 8.57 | 9.79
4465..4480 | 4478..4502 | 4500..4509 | 1.2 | 10.3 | 10.4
